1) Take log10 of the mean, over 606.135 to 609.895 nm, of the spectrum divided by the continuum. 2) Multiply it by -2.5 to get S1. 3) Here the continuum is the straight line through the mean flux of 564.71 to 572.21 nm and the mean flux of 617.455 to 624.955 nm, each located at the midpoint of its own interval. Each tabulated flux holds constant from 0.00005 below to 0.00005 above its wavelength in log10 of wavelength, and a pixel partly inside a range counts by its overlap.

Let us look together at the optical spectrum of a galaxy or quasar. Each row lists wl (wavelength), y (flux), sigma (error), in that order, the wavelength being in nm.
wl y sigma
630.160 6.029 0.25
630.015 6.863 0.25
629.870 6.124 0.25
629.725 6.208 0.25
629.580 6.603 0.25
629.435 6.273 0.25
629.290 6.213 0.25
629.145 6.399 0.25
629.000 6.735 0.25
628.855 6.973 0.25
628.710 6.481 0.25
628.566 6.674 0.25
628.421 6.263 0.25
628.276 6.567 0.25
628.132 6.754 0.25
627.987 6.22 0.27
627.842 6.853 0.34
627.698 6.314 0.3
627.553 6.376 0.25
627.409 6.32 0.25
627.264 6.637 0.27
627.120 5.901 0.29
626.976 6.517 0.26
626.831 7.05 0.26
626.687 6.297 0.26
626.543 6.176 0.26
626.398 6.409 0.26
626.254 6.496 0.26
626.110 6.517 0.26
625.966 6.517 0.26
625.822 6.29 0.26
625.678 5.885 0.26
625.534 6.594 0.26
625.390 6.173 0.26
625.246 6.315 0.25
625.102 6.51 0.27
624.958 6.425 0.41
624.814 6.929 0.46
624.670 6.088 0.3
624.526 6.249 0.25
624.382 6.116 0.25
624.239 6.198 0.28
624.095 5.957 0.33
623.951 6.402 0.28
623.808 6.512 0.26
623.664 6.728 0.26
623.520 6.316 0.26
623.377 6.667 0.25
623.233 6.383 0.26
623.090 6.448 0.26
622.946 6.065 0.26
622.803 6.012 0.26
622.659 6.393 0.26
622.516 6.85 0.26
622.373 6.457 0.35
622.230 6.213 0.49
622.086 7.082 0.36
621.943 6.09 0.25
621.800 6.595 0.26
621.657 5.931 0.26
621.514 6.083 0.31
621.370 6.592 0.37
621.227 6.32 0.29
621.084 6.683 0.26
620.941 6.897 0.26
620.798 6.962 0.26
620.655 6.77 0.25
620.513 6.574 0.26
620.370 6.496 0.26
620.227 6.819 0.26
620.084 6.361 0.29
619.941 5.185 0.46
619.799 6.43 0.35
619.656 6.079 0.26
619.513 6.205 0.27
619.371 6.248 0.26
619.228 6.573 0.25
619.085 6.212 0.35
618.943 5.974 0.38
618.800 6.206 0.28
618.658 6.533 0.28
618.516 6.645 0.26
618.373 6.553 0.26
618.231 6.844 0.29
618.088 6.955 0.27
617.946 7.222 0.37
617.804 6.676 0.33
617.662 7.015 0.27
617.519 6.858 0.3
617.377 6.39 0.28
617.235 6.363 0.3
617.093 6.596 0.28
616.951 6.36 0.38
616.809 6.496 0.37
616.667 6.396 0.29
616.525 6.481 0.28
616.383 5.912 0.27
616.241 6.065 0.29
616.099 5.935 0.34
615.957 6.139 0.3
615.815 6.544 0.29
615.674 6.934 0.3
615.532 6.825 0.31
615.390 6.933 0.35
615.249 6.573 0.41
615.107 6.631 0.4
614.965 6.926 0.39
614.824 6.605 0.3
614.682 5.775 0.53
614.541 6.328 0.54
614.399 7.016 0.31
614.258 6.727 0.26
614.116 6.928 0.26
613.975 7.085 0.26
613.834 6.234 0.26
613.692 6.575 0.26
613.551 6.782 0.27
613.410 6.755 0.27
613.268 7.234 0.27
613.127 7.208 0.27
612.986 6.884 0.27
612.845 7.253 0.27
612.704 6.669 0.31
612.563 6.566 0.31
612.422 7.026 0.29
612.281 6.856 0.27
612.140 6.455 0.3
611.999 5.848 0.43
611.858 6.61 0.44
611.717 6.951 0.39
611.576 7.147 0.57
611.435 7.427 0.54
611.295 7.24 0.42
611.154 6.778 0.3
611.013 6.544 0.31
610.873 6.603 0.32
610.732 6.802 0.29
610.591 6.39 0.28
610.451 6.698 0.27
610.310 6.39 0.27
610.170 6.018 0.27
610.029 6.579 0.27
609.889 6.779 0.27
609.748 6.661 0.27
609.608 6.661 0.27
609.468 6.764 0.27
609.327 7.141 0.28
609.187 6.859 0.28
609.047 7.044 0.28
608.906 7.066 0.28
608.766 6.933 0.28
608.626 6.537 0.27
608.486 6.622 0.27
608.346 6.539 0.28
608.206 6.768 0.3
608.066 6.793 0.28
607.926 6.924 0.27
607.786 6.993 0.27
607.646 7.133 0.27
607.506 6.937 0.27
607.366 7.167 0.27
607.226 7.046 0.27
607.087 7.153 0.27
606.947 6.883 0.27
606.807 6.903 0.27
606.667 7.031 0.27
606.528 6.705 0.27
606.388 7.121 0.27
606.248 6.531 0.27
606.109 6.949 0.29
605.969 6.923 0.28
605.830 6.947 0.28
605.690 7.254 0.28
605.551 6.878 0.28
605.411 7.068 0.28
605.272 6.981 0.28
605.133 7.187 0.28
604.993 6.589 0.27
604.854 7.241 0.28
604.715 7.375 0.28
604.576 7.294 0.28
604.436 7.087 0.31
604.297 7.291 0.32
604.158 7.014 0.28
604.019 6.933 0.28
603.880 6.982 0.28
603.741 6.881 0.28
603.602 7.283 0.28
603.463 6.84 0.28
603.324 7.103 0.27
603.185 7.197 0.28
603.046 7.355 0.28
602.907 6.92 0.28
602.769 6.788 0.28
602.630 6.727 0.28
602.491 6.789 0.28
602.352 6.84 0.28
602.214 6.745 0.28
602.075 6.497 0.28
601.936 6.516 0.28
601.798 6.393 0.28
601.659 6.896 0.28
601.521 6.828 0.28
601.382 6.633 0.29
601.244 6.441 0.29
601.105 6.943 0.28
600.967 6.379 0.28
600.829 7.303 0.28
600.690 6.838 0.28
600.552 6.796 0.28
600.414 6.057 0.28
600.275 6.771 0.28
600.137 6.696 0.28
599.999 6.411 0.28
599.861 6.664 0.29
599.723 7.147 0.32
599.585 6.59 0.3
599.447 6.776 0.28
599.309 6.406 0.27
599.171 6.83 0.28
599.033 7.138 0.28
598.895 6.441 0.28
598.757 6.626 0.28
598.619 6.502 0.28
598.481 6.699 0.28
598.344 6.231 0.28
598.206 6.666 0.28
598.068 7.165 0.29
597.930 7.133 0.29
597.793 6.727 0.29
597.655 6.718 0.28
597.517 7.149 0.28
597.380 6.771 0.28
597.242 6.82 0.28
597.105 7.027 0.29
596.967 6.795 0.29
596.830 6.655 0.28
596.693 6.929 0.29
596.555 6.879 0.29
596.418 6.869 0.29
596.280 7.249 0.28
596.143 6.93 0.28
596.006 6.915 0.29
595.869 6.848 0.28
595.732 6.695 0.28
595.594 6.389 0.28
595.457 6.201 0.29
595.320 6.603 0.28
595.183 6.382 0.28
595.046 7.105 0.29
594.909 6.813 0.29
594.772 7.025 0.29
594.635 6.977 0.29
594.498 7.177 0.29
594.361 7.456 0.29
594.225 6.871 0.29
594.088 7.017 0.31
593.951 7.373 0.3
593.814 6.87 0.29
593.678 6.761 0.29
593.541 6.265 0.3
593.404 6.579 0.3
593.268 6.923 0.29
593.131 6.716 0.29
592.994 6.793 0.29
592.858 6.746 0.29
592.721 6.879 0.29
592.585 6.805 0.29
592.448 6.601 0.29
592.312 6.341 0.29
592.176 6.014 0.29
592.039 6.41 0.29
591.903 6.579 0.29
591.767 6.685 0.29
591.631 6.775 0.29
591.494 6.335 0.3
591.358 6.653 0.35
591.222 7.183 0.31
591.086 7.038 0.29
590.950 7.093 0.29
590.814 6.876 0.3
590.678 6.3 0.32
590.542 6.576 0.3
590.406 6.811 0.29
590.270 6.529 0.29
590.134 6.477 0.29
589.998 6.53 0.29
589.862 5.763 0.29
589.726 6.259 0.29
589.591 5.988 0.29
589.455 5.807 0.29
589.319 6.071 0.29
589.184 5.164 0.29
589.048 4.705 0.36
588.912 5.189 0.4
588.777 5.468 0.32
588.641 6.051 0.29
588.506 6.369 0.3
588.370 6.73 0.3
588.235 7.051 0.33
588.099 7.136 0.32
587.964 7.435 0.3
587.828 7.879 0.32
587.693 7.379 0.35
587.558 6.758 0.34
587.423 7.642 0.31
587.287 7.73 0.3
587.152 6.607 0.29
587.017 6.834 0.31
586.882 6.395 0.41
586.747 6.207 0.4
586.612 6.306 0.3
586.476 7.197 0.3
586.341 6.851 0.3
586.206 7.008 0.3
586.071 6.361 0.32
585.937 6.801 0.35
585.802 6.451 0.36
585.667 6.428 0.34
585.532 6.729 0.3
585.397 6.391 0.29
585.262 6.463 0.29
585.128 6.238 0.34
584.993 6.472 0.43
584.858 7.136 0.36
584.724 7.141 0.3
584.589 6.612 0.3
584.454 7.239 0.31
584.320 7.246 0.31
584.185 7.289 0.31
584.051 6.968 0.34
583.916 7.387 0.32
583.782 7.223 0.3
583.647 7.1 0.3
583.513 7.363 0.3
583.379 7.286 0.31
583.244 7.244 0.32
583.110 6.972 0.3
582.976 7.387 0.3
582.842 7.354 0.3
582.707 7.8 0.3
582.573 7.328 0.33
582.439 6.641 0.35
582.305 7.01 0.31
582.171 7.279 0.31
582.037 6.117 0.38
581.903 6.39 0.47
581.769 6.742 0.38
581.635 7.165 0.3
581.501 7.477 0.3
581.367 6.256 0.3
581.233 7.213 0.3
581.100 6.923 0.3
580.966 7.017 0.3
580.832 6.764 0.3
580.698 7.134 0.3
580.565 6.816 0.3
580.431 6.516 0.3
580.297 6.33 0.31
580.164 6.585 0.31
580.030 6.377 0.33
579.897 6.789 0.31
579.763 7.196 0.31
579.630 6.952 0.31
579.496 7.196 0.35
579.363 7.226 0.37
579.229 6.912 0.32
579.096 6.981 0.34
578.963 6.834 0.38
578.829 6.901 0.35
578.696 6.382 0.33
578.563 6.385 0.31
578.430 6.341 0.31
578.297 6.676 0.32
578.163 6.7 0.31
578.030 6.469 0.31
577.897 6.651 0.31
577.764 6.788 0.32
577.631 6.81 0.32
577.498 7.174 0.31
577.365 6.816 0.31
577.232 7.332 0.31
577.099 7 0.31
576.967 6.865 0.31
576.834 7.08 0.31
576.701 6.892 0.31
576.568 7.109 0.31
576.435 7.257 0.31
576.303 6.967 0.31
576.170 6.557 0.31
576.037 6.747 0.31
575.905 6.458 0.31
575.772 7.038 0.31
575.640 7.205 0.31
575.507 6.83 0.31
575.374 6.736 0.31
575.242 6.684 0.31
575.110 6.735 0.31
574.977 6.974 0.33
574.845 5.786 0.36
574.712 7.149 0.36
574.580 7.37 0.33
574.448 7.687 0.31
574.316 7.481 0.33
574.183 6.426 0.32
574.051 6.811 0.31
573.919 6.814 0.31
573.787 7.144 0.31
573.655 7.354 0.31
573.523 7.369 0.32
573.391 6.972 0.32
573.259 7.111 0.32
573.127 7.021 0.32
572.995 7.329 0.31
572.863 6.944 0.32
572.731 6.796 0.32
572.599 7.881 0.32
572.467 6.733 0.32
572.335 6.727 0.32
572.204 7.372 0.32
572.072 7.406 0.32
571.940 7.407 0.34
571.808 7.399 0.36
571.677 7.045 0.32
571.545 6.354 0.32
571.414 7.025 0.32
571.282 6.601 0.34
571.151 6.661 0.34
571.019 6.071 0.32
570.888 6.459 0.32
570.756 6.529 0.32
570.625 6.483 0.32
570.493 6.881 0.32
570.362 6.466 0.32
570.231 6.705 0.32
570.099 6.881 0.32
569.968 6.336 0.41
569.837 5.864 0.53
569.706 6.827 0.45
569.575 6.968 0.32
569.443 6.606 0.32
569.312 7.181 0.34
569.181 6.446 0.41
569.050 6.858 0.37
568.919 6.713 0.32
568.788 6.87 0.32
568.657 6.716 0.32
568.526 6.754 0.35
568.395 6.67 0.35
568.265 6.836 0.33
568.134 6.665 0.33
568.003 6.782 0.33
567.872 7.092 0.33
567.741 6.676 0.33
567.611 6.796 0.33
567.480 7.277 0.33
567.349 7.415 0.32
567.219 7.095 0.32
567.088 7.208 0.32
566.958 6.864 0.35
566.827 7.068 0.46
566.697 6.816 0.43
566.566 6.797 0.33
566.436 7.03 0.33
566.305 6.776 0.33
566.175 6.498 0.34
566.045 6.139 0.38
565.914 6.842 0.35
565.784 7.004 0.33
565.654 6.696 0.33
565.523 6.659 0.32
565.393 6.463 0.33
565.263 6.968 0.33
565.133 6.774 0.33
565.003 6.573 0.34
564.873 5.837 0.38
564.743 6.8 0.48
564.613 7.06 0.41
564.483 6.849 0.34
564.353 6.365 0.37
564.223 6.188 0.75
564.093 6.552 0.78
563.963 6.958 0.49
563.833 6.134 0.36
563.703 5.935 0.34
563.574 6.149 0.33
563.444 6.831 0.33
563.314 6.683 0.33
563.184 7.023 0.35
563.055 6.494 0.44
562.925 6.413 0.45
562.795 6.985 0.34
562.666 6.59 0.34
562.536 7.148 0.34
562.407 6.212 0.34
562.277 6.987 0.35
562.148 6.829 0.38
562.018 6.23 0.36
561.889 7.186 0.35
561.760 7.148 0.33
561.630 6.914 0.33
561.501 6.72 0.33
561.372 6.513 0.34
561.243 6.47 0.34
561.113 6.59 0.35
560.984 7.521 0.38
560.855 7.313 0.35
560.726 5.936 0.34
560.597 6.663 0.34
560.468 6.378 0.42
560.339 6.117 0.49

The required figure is -0.06 mag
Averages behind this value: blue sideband 6.77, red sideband 6.45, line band 6.88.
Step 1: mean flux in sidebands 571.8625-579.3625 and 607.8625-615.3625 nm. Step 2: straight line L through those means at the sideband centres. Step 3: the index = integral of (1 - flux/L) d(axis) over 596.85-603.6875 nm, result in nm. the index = 0.03 nm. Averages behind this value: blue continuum 6.94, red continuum 6.74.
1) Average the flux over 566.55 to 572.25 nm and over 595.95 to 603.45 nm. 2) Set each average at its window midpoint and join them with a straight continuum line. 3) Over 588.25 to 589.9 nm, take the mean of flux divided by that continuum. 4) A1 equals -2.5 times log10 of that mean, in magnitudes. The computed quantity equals 0.164 mag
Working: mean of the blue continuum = 6.81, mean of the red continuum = 6.78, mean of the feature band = 5.84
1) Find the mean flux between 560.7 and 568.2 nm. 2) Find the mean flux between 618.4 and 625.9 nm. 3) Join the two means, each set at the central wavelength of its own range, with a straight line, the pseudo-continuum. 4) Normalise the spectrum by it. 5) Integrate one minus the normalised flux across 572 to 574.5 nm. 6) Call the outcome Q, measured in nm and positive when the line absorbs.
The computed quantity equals -0.16 nm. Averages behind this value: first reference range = 6.74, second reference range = 6.38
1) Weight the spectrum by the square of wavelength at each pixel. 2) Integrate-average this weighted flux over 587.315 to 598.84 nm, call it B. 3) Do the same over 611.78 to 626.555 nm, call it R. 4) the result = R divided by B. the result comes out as 1.06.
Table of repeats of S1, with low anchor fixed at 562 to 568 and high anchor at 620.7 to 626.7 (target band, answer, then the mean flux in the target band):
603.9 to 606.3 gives -0.09 mag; 7.04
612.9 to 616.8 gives -0.03 mag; 6.61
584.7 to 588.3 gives -0.04 mag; 6.85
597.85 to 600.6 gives -0.03 mag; 6.69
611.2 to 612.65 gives -0.06 mag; 6.81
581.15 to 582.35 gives -0.04 mag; 6.85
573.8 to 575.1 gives -0.04 mag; 6.94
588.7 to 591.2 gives 0.07 mag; 6.17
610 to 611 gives 0.00 mag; 6.5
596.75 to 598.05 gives -0.05 mag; 6.88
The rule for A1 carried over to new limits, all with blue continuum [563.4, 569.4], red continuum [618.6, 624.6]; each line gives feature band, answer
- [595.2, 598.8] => -0.04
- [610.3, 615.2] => -0.05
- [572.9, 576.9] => -0.05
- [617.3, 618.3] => -0.07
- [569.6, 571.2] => 0.03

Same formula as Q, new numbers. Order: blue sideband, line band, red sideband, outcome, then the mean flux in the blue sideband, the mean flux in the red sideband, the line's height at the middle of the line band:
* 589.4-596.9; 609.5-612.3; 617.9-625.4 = -0.06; 6.7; 6.42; 6.53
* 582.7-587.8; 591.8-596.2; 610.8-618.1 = 0.07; 6.94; 6.68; 6.86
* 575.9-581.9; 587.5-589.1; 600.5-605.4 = 0.08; 6.84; 6.91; 6.87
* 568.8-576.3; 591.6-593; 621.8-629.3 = 0.02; 6.87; 6.43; 6.7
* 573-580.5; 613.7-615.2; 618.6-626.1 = -0.04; 6.88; 6.38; 6.46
